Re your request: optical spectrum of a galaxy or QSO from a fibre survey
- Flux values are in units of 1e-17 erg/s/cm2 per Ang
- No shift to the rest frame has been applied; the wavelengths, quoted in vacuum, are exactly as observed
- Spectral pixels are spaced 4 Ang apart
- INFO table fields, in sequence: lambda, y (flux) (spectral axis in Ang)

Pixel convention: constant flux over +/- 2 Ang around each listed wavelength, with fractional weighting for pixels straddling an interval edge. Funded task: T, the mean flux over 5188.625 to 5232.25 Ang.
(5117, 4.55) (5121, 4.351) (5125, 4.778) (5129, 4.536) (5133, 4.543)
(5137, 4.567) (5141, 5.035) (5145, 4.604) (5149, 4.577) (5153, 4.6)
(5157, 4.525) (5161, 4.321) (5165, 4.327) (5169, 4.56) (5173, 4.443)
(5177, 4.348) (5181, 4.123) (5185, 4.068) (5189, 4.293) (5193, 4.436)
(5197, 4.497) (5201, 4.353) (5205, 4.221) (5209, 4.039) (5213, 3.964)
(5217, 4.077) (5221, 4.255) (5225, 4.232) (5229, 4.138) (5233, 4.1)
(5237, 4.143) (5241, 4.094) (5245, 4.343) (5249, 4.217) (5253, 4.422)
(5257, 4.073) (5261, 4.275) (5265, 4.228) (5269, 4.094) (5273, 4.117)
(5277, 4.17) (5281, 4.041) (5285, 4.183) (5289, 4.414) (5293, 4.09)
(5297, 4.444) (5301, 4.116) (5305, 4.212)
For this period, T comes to 4.22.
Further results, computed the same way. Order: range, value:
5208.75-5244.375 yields 4.13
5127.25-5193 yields 4.47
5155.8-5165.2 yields 4.39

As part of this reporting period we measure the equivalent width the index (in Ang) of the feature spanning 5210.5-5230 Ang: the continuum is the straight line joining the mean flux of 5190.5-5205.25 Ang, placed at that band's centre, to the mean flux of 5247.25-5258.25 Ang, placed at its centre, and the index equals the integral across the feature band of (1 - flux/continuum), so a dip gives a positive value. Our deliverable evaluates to 0.9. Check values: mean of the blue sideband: 4.39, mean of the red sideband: 4.25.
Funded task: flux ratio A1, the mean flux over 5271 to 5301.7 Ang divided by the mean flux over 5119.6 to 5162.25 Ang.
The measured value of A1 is 0.9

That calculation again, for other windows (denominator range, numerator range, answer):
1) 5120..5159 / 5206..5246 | 0.90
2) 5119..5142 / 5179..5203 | 0.93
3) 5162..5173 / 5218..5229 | 0.95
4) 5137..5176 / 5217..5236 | 0.92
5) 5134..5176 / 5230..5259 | 0.92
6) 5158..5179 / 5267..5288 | 0.94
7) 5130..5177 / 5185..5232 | 0.93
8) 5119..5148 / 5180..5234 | 0.91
